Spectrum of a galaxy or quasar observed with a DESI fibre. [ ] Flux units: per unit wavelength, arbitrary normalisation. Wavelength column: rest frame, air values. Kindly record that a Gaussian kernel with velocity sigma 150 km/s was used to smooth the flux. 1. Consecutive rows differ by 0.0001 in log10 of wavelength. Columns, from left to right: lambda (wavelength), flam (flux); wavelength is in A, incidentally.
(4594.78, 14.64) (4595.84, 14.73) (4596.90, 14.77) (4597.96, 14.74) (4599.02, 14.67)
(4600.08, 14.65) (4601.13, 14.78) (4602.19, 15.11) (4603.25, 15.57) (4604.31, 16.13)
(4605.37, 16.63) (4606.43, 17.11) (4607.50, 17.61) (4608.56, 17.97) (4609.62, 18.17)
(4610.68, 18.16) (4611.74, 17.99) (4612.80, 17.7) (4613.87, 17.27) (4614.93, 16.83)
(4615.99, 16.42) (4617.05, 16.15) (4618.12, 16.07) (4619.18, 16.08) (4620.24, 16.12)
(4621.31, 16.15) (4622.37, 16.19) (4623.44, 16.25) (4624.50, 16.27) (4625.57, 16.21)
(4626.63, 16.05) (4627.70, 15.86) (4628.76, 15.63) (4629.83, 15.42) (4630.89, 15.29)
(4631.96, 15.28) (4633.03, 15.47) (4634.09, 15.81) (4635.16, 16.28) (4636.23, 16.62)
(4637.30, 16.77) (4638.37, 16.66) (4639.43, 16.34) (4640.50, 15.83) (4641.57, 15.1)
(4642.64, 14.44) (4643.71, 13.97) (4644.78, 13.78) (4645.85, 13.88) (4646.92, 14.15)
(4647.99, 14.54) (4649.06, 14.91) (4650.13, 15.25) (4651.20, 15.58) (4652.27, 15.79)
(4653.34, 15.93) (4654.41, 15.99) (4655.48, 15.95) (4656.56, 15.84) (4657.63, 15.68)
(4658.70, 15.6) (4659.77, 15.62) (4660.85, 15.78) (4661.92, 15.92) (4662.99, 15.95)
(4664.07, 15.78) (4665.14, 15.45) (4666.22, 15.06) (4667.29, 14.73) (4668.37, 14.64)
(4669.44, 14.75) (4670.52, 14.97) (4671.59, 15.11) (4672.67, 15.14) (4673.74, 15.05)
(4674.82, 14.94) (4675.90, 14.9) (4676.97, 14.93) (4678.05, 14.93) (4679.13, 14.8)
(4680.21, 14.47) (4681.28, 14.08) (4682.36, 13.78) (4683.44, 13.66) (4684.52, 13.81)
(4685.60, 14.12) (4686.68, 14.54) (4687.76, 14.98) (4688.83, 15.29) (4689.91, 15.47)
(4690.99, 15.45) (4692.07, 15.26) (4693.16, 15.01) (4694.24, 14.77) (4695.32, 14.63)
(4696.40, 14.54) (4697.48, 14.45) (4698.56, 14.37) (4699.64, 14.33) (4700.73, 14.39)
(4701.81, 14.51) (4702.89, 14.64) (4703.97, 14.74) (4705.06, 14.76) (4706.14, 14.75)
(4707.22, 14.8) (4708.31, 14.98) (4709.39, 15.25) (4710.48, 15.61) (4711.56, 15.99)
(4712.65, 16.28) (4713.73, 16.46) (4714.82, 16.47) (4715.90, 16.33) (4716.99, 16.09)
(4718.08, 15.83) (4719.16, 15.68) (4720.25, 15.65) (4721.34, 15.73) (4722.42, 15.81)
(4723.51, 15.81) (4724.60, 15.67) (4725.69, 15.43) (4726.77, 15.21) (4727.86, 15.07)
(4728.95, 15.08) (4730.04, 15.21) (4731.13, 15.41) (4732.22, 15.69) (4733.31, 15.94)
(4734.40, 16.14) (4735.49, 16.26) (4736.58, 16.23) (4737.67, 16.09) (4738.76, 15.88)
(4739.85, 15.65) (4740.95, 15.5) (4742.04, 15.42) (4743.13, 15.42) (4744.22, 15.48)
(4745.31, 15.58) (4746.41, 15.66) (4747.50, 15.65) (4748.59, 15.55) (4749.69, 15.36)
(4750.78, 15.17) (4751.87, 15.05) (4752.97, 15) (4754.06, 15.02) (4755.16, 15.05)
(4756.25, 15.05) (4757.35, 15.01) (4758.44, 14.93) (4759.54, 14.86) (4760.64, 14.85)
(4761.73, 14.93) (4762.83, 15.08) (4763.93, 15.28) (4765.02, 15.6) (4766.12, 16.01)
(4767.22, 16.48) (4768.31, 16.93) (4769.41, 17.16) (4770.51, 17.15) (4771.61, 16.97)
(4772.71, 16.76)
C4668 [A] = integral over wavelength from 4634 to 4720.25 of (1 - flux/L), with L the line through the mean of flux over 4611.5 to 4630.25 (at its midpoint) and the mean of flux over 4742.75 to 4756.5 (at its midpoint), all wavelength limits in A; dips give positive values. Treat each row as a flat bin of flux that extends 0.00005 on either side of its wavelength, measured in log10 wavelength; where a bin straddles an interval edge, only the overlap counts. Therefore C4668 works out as 3.94 A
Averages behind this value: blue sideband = 16.3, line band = 15.2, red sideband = 15.3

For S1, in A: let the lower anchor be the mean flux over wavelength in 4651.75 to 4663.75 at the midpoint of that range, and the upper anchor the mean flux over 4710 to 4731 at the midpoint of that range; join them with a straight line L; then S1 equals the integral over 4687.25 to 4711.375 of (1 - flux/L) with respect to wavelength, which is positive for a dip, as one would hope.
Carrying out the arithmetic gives 1.4 A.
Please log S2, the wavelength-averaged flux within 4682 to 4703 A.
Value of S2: 14.6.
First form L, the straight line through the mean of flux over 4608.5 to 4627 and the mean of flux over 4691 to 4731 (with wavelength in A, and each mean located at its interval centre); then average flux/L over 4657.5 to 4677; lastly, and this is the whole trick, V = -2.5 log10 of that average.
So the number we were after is 0.049 mag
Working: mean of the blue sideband 16.8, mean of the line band 15.3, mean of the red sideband 15.3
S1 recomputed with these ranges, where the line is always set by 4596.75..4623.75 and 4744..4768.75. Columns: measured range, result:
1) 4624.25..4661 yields 1.4 A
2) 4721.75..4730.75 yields 0.1 A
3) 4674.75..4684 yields 0.8 A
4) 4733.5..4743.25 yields -0.2 A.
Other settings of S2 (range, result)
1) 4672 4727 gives 15.1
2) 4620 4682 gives 15.4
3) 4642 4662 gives 15.2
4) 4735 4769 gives 15.5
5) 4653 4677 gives 15.4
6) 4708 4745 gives 15.7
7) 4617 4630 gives 16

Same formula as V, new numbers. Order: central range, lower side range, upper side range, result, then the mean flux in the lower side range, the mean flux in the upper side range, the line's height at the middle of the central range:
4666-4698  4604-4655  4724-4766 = 0.072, 16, 15.4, 15.8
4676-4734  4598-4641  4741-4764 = 0.033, 16.3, 15.2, 15.6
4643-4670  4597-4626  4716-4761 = 0.059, 16.4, 15.5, 16.1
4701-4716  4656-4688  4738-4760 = -0.016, 15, 15.3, 15.1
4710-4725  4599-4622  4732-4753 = -0.010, 16.6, 15.6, 15.8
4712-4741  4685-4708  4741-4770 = -0.049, 14.8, 15.5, 15.1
